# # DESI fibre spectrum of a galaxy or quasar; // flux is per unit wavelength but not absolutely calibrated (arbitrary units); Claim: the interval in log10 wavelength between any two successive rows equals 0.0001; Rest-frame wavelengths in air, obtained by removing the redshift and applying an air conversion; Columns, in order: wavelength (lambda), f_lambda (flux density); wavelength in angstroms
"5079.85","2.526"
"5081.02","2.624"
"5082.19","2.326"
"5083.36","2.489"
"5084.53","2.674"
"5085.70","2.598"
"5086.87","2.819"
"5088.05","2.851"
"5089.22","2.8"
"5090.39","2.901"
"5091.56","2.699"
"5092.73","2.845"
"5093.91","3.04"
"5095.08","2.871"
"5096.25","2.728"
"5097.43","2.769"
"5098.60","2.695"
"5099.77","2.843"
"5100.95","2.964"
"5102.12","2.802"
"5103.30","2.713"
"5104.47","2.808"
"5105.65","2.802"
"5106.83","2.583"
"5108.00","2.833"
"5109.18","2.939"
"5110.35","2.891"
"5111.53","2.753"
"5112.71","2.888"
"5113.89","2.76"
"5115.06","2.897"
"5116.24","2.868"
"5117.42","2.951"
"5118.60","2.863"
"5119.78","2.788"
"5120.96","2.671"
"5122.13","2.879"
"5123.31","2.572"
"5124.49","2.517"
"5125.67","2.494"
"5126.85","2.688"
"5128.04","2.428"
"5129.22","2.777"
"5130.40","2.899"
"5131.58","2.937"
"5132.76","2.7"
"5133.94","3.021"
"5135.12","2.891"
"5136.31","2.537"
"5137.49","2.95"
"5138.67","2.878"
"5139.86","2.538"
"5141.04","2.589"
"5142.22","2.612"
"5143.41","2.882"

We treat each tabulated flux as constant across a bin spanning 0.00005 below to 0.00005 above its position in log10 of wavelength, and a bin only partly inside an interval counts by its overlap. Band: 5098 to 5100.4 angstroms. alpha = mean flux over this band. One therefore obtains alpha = 2.77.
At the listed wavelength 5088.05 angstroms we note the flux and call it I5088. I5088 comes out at 2.851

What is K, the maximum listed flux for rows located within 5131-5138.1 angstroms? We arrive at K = 3.021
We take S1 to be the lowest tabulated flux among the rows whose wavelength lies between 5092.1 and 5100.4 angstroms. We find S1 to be 2.695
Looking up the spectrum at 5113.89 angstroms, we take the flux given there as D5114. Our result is 2.76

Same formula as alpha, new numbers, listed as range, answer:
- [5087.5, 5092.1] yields 2.82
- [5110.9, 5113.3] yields 2.81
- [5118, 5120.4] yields 2.82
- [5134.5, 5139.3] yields 2.81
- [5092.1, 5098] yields 2.85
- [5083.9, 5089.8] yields 2.74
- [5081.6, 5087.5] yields 2.58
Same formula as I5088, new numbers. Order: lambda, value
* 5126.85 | 2.688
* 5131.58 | 2.937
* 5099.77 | 2.843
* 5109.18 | 2.939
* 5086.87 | 2.819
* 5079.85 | 2.526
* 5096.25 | 2.728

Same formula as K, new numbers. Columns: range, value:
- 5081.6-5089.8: 2.851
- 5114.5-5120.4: 2.951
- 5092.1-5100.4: 3.04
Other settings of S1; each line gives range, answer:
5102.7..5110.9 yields 2.583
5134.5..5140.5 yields 2.537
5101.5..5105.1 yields 2.713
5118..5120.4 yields 2.788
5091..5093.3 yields 2.699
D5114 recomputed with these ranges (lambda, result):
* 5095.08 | 2.871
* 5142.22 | 2.612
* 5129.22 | 2.777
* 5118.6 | 2.863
